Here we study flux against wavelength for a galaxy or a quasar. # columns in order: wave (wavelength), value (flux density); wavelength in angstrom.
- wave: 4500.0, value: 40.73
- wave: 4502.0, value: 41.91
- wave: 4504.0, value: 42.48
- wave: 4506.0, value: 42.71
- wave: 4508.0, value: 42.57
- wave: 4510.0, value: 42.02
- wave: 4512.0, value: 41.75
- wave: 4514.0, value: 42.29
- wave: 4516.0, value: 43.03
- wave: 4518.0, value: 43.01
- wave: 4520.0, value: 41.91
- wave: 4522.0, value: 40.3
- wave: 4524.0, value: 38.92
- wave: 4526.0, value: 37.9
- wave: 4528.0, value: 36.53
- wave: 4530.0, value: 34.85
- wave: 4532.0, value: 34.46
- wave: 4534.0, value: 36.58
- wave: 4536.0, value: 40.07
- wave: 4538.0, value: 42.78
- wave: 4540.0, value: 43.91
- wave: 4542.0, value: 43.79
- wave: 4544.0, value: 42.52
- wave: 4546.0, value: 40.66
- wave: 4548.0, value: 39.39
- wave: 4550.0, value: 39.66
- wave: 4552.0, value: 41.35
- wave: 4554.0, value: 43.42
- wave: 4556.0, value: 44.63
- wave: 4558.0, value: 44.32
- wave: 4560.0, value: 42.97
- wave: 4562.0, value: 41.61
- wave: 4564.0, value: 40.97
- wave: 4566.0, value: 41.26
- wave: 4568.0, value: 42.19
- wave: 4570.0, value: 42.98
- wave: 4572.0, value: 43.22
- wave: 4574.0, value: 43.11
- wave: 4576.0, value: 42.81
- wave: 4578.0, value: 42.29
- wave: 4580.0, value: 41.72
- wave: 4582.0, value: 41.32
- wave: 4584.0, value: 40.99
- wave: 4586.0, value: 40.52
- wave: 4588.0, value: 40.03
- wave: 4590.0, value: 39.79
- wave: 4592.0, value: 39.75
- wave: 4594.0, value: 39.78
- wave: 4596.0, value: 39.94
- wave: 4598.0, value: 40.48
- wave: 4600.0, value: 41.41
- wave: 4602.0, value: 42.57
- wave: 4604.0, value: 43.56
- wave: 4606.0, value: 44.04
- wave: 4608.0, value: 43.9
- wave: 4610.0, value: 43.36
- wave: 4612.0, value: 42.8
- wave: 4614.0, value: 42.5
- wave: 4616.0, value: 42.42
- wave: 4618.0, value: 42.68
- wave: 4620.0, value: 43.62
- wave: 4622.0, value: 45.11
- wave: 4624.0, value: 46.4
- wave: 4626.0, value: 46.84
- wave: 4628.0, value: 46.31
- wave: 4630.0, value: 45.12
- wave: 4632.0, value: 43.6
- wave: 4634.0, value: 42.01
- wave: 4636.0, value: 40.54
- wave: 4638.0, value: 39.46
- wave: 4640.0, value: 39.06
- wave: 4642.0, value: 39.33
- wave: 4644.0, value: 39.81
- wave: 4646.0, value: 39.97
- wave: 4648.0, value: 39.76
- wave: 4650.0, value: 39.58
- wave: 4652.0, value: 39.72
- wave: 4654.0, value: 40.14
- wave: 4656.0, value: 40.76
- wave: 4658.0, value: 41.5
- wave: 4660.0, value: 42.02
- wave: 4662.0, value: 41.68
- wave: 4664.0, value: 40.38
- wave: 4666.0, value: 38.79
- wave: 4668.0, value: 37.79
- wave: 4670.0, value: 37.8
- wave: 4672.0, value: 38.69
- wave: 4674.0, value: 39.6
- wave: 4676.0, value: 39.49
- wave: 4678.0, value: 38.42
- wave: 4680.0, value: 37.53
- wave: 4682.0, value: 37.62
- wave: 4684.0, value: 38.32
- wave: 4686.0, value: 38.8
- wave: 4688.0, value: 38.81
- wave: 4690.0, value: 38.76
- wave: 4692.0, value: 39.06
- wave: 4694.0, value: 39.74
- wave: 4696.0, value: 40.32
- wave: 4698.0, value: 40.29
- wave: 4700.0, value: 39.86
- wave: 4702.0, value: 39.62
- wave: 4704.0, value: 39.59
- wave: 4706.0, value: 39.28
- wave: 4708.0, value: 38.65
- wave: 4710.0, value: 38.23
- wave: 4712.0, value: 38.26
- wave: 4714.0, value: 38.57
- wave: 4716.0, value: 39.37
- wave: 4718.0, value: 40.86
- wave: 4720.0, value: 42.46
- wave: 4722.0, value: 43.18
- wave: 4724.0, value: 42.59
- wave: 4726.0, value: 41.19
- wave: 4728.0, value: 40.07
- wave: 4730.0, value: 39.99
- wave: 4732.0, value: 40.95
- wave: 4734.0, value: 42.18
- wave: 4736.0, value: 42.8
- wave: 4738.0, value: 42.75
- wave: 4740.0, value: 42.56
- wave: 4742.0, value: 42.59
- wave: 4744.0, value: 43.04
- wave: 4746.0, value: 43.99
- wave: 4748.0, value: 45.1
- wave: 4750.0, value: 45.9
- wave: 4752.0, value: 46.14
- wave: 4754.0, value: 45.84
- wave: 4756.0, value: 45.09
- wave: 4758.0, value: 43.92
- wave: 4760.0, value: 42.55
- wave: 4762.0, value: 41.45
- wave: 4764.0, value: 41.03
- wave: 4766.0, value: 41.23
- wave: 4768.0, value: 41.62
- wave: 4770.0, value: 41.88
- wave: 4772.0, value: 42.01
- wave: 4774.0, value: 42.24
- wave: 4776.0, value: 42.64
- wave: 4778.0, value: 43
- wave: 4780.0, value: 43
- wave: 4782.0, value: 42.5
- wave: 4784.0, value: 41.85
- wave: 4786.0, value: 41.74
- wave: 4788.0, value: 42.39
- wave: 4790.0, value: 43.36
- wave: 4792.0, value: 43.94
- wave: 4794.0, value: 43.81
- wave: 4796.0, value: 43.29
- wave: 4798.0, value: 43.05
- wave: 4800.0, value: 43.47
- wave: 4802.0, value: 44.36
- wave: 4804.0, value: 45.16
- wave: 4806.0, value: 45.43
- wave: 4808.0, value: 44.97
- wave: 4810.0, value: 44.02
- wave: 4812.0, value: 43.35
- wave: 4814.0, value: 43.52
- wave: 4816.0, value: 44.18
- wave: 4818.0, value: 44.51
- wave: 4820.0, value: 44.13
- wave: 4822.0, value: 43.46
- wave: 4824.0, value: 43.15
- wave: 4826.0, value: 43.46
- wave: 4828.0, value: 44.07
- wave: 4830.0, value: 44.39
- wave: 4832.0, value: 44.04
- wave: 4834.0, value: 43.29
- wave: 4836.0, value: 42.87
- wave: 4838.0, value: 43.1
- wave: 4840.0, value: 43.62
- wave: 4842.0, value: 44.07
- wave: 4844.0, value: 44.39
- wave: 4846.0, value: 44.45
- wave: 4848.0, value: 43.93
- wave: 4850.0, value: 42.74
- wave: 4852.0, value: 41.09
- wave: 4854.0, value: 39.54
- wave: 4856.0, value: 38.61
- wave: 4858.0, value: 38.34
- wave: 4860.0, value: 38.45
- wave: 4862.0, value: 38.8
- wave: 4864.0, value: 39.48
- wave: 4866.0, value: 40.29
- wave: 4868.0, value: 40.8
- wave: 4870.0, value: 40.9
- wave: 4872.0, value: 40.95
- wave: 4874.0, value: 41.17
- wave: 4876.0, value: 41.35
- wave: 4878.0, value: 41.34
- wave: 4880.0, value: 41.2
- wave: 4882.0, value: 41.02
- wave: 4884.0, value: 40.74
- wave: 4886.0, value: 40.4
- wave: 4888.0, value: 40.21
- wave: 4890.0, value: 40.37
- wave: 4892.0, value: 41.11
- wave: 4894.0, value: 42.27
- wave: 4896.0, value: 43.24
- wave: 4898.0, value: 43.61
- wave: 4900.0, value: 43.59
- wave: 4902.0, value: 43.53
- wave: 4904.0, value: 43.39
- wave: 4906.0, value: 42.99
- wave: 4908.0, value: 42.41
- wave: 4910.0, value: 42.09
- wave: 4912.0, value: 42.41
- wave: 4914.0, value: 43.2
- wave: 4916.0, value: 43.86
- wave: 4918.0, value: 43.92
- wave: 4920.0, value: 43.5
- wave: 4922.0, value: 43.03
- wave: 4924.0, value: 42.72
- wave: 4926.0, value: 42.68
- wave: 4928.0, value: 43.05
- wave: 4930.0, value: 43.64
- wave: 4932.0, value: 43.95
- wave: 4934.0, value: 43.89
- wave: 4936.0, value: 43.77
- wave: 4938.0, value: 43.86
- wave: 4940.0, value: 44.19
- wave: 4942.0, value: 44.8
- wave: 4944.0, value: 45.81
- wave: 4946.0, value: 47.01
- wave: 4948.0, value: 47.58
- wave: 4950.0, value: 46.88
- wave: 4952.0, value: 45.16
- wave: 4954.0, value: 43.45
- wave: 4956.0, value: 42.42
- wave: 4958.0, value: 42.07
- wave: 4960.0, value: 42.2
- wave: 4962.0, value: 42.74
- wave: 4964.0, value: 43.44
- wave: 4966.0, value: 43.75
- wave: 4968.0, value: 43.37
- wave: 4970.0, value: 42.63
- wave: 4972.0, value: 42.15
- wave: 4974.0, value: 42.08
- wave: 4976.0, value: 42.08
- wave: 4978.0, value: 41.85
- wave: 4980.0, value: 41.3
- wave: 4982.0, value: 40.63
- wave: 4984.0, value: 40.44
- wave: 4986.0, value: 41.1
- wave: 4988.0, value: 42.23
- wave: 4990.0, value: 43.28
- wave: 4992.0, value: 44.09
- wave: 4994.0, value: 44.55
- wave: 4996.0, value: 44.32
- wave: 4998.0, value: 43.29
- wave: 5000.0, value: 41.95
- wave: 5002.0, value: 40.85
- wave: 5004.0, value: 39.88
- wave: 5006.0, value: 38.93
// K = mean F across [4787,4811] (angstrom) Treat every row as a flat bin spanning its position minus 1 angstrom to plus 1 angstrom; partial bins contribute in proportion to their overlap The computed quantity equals 43.9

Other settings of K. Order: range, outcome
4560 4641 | 42.3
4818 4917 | 42.1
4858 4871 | 39.7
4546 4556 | 41.3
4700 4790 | 41.9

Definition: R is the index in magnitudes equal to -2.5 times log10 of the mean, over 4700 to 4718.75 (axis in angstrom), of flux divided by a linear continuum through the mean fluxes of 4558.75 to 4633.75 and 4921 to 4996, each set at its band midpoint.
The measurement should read 0.096 mag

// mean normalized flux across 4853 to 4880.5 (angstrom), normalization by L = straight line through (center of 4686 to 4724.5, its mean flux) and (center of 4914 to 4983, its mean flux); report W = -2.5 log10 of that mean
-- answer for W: 0.06 mag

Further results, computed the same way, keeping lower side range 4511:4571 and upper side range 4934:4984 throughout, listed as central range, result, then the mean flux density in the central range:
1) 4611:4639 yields -0.052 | 43.5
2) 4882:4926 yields 0.018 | 42.5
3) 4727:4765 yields -0.021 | 43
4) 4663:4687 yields 0.086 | 38.6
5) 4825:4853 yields -0.019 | 43.5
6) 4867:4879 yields 0.049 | 41.1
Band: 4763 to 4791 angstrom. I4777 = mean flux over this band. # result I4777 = 42.2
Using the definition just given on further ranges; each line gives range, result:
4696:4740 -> 40.6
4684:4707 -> 39.4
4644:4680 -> 39.7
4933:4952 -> 45.3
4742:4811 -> 43.4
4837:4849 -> 43.9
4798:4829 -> 44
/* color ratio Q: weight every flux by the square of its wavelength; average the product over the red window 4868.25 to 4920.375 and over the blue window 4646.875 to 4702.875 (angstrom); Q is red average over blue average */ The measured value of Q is 1.17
